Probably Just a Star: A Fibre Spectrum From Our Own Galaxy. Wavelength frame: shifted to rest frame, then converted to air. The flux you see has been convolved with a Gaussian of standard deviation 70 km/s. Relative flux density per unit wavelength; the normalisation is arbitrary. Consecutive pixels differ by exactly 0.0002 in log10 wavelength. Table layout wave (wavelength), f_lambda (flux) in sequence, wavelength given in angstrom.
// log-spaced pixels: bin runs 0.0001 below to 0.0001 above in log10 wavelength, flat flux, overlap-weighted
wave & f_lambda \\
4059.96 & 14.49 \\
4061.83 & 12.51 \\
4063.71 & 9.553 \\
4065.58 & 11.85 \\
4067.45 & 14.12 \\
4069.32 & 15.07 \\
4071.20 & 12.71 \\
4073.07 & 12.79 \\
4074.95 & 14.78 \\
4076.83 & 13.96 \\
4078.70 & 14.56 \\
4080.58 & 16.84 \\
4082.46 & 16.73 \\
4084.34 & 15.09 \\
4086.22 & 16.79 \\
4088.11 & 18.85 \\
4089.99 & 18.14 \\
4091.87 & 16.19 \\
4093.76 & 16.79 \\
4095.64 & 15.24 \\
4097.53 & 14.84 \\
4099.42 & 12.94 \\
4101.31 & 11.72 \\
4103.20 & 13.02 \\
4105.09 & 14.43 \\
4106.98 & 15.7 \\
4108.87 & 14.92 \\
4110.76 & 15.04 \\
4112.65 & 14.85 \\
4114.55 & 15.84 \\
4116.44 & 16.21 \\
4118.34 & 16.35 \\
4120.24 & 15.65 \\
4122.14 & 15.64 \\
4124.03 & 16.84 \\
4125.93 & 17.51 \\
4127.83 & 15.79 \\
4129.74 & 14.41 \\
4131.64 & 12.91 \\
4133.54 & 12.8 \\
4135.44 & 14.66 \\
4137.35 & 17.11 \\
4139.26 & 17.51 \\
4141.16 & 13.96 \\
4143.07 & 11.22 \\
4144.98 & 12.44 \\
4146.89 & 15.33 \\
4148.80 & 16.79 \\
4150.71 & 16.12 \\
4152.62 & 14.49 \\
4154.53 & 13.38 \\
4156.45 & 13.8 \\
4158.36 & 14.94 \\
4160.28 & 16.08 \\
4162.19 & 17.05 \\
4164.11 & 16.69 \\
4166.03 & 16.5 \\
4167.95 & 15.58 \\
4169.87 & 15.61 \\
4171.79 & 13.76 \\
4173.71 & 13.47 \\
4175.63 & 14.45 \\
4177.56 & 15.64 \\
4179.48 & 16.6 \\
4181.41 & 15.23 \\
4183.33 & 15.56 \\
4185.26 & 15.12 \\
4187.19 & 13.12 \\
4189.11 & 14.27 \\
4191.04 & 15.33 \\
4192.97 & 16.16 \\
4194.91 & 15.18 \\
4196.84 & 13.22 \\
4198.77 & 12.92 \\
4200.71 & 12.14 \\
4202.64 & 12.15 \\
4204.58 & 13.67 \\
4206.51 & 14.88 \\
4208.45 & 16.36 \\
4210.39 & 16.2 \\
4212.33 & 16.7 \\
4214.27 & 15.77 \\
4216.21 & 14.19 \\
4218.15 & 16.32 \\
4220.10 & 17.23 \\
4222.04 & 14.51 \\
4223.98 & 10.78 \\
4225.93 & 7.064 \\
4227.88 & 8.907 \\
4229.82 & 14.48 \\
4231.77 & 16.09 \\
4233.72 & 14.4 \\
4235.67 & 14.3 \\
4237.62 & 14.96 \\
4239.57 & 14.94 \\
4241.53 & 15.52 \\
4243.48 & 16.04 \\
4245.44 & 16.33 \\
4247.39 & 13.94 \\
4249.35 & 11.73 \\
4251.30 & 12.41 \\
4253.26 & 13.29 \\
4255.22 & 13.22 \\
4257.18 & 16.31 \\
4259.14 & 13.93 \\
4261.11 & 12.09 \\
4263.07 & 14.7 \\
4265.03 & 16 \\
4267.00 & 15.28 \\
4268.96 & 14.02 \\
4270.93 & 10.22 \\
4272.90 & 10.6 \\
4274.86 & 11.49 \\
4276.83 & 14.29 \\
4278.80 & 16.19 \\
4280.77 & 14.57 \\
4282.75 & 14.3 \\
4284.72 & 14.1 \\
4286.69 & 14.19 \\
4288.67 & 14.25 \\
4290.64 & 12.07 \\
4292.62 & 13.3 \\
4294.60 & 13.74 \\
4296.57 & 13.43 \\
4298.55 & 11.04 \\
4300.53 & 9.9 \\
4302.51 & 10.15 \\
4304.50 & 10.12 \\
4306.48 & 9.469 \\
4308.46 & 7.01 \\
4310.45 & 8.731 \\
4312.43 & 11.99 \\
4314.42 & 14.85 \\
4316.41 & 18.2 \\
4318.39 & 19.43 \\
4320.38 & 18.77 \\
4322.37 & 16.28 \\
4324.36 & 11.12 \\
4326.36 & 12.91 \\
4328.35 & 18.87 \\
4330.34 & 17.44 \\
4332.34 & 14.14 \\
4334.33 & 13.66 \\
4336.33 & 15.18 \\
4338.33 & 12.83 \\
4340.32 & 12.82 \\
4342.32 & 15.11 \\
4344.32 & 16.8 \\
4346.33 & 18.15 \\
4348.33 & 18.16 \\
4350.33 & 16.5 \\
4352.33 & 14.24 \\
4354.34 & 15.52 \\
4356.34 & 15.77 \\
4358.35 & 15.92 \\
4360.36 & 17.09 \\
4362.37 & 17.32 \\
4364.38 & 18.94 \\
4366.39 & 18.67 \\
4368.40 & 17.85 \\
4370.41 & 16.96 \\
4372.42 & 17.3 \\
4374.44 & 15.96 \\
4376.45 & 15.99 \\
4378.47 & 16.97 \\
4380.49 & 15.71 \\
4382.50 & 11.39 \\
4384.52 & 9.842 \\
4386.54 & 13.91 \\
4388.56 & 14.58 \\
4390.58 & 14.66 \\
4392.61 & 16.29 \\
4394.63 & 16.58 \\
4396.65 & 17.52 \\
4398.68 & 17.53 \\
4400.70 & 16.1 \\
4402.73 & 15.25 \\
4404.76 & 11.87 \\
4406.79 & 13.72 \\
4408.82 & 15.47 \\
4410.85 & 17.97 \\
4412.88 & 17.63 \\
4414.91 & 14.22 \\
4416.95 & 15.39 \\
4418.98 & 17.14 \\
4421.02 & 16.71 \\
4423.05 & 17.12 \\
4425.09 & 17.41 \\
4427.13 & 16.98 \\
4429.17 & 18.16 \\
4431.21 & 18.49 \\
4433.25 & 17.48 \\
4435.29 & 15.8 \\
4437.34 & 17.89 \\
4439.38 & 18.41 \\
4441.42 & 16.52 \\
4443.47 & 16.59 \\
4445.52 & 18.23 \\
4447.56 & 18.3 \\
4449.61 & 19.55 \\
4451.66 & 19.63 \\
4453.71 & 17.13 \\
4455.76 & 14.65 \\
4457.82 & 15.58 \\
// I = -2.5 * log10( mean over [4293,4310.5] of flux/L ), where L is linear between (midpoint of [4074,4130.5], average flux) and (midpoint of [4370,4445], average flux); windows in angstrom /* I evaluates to 0.439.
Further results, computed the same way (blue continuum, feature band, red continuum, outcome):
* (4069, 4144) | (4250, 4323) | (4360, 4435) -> 0.18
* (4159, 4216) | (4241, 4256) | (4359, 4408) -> 0.09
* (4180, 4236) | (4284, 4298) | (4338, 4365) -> 0.14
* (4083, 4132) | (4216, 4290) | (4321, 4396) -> 0.13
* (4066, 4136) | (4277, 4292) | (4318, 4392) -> 0.10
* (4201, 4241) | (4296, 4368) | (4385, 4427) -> 0.04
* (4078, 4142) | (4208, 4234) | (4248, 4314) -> -0.04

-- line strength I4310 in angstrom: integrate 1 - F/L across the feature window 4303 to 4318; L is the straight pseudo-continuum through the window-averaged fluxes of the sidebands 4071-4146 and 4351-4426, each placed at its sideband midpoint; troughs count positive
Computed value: 3.8 angstrom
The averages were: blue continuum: 15.1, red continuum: 15.9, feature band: 11.8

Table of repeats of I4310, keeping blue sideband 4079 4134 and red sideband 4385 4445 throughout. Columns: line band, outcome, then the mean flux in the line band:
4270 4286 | 2.7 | 13.3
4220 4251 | 4.1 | 13.7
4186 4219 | 2.3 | 14.6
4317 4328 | 0.0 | 16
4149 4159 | 0.6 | 14.7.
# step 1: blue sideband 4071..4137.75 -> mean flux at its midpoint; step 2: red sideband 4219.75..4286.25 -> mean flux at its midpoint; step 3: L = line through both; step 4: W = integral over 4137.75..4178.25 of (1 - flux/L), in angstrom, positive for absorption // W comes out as -0.9 angstrom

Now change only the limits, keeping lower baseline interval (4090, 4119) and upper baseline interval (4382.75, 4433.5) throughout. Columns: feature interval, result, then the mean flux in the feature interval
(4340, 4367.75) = -1.6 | 16.6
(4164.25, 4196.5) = 0.3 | 15.1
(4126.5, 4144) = 0.6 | 14.6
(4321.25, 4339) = 1.0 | 14.8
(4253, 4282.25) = 3.2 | 13.8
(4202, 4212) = 0.3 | 14.9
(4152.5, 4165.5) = -0.1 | 15.3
